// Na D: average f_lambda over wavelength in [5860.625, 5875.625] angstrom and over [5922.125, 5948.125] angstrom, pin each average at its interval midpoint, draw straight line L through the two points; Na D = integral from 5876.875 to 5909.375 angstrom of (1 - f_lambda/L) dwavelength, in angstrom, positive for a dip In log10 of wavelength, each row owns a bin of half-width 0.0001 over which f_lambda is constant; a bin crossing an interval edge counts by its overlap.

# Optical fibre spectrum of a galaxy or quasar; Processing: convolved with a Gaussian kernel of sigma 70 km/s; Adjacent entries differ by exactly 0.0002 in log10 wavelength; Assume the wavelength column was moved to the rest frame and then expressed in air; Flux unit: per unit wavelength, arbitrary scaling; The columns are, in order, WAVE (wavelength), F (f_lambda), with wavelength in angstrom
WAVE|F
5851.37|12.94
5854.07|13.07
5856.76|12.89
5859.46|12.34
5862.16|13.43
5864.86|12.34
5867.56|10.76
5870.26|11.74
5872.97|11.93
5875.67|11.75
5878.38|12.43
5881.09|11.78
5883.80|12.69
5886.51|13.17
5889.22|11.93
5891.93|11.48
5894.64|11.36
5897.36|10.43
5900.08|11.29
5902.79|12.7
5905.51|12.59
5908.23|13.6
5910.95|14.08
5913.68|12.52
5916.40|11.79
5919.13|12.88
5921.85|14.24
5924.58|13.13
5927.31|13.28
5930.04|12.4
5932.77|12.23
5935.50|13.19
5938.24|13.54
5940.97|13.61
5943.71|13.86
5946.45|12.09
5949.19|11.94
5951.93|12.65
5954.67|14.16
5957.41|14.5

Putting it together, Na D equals 0.8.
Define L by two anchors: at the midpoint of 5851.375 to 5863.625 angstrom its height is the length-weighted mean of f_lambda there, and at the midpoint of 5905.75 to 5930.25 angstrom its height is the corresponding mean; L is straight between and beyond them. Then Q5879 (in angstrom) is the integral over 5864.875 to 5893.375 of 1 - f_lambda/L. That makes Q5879 2.2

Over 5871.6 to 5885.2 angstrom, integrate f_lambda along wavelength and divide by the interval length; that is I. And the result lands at 12.1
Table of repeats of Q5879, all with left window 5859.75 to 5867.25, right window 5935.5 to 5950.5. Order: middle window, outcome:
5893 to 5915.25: 0.8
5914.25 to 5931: -0.1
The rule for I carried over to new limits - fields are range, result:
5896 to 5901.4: 10.8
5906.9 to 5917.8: 13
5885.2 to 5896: 12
